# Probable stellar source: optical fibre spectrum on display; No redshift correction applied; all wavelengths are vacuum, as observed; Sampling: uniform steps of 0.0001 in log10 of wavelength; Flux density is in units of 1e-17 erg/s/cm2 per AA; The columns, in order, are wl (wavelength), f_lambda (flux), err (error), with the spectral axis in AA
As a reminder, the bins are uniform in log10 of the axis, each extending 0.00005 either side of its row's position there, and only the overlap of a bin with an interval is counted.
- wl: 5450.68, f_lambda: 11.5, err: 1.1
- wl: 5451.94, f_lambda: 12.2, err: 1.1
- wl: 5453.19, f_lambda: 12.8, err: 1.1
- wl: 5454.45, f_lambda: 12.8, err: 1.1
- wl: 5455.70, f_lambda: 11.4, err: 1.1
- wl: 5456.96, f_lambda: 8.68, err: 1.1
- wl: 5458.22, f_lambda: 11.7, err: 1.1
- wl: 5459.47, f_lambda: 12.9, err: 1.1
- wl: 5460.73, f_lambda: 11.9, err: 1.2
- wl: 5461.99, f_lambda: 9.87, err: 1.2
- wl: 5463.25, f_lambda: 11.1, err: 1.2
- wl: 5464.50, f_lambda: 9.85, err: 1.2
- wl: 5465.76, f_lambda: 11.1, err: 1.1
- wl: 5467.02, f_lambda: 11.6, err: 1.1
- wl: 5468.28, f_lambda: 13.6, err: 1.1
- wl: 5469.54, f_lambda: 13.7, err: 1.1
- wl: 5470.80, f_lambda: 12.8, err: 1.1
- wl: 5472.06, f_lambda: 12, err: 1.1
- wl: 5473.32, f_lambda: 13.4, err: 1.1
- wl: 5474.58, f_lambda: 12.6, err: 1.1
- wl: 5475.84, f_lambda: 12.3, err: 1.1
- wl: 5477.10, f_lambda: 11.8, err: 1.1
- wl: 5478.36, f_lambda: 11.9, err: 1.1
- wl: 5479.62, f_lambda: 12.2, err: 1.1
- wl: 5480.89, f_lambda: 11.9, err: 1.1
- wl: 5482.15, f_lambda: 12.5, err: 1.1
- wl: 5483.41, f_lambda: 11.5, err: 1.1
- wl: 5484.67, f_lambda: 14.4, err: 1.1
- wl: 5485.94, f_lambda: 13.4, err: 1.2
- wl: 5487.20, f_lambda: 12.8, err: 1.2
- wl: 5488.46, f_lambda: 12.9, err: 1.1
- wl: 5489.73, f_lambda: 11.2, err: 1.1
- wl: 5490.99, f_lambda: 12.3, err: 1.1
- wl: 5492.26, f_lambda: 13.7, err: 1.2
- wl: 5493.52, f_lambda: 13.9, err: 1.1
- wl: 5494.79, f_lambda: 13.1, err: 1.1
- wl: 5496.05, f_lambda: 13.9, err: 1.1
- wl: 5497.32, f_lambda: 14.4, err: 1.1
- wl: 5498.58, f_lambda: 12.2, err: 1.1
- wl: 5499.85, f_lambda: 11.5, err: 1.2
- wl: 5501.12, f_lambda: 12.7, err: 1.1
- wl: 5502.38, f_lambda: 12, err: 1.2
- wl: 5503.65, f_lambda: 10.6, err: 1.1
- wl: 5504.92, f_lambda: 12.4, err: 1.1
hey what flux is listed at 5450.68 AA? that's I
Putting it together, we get 11.5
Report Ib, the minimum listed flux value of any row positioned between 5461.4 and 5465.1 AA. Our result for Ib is 9.85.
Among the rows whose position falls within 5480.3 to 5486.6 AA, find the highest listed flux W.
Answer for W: 14.4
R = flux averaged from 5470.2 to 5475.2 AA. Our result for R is 12.7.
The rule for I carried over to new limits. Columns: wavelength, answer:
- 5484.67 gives 14.4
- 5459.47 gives 12.9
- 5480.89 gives 11.9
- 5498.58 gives 12.2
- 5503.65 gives 10.6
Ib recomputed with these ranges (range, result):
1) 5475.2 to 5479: 11.8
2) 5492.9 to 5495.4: 13.1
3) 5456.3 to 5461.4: 8.68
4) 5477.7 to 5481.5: 11.9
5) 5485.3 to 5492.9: 11.2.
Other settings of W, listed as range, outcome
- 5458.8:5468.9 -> 13.6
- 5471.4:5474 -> 13.4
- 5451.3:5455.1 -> 12.8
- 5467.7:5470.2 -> 13.7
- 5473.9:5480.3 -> 12.6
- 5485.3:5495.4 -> 13.9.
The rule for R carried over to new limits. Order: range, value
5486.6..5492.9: 12.6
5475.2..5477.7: 12.1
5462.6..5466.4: 10.7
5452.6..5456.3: 12.3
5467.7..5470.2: 13.6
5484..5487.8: 13.5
